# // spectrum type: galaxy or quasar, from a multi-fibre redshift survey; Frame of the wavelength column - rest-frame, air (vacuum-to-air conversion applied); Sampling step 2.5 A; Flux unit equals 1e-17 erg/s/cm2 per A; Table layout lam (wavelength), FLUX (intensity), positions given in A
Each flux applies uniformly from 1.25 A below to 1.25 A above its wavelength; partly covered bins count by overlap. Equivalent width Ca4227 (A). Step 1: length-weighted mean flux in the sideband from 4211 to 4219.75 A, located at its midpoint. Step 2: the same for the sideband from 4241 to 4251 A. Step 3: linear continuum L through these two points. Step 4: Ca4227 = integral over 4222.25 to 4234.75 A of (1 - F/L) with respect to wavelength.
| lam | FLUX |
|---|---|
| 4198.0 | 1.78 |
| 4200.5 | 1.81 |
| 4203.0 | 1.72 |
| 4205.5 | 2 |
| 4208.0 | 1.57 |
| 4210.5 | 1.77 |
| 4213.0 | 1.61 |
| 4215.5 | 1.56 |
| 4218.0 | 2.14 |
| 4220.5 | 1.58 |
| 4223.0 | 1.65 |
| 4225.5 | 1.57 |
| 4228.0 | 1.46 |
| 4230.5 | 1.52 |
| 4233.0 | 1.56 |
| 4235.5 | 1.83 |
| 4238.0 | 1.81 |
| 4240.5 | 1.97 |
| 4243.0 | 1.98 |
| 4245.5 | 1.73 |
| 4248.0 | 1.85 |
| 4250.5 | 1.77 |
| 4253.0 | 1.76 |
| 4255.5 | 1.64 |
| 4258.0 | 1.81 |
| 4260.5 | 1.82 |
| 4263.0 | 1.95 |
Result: 1.7 A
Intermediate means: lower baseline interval 1.76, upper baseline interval 1.85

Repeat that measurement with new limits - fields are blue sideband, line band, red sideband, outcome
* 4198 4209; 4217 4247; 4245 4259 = 0.6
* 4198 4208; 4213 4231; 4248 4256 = 1.4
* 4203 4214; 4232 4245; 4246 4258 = -0.6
